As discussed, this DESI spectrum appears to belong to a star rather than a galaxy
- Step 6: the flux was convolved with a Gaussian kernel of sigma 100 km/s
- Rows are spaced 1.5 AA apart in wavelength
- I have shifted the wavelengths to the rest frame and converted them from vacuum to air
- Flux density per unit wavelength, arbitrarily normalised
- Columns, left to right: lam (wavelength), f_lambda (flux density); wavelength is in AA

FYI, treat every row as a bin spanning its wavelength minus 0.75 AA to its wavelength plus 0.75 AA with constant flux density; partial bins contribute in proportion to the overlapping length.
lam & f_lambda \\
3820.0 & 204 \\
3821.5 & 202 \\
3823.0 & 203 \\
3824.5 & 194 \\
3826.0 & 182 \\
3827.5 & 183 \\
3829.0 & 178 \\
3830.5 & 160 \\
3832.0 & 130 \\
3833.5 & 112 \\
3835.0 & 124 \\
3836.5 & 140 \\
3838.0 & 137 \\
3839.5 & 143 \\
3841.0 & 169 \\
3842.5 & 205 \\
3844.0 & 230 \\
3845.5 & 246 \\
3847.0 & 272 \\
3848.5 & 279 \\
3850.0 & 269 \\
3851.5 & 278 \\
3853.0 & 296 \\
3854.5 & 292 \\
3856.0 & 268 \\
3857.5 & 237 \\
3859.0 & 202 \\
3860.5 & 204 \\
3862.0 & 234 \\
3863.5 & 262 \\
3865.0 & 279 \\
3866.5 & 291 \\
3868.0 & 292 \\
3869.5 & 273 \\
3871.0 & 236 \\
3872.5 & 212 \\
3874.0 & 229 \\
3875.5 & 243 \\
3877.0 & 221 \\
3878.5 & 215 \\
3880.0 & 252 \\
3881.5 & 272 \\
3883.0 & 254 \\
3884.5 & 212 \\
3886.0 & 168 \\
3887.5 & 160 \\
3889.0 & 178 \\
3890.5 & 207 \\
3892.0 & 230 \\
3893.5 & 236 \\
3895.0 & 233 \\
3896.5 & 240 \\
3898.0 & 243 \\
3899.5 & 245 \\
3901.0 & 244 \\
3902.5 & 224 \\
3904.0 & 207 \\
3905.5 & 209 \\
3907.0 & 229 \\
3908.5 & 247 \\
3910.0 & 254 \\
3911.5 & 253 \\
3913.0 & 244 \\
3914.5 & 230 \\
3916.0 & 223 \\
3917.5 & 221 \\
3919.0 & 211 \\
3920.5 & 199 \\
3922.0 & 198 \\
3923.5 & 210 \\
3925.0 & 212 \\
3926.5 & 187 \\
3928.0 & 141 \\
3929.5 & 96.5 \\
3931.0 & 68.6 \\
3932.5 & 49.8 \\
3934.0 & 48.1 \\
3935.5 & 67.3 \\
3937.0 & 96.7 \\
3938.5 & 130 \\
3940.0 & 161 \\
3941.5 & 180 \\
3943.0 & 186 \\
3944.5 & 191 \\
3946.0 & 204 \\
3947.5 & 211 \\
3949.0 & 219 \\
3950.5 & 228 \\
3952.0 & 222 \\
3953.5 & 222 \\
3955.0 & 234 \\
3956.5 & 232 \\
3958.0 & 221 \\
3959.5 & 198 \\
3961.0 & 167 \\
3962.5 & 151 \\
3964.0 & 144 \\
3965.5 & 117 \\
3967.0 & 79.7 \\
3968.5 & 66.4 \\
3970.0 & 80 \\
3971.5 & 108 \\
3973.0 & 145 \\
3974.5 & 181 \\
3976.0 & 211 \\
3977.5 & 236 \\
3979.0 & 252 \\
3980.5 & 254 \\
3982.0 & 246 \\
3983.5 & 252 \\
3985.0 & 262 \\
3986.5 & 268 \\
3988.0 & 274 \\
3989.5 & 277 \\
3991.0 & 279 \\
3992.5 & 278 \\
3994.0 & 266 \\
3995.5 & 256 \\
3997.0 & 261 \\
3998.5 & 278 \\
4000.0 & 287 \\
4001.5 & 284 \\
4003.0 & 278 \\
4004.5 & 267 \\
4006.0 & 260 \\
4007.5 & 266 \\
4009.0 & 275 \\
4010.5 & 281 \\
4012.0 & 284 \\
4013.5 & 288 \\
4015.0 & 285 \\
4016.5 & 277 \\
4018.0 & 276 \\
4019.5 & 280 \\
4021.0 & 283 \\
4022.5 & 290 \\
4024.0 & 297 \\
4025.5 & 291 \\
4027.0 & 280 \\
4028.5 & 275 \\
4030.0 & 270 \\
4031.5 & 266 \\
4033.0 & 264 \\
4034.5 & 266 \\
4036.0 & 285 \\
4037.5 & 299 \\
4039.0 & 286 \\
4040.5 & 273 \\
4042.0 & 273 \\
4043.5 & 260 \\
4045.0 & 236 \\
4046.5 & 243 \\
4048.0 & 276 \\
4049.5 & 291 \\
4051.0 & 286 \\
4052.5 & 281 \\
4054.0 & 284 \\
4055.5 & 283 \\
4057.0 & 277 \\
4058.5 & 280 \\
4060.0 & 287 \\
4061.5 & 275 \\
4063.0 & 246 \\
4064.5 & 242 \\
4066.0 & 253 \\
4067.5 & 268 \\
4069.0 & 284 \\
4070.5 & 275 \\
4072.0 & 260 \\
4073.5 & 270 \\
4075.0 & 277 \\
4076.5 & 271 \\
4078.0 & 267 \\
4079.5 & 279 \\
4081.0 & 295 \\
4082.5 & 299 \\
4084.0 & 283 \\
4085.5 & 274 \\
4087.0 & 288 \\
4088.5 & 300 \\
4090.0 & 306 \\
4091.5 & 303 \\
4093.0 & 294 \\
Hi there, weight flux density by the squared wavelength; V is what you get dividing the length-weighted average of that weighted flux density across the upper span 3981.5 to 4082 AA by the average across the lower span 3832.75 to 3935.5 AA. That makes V 1.38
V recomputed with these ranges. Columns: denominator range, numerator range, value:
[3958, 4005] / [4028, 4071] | 1.30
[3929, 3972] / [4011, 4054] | 1.91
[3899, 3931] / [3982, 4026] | 1.37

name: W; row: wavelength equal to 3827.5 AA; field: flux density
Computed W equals 183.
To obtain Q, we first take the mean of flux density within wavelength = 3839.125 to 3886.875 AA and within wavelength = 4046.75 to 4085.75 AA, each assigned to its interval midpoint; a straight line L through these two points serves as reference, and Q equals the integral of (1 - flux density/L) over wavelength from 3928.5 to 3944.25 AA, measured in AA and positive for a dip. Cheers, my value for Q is 8.84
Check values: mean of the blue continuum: 242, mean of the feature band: 112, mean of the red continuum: 275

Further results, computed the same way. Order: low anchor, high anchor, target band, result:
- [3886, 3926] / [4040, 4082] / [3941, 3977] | 9.46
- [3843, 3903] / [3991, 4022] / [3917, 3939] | 9.77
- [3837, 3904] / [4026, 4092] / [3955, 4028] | 6.86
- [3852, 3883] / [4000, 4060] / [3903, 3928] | 3.87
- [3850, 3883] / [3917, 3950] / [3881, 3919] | -4.12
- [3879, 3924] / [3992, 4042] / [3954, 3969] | 5.23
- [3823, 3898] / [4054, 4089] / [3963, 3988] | 6.66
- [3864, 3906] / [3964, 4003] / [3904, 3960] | 9.61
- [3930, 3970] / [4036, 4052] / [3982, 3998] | -4.75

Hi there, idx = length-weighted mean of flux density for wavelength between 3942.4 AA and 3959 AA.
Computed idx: 215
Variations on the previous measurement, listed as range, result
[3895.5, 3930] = 217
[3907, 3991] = 188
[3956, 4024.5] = 235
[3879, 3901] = 224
